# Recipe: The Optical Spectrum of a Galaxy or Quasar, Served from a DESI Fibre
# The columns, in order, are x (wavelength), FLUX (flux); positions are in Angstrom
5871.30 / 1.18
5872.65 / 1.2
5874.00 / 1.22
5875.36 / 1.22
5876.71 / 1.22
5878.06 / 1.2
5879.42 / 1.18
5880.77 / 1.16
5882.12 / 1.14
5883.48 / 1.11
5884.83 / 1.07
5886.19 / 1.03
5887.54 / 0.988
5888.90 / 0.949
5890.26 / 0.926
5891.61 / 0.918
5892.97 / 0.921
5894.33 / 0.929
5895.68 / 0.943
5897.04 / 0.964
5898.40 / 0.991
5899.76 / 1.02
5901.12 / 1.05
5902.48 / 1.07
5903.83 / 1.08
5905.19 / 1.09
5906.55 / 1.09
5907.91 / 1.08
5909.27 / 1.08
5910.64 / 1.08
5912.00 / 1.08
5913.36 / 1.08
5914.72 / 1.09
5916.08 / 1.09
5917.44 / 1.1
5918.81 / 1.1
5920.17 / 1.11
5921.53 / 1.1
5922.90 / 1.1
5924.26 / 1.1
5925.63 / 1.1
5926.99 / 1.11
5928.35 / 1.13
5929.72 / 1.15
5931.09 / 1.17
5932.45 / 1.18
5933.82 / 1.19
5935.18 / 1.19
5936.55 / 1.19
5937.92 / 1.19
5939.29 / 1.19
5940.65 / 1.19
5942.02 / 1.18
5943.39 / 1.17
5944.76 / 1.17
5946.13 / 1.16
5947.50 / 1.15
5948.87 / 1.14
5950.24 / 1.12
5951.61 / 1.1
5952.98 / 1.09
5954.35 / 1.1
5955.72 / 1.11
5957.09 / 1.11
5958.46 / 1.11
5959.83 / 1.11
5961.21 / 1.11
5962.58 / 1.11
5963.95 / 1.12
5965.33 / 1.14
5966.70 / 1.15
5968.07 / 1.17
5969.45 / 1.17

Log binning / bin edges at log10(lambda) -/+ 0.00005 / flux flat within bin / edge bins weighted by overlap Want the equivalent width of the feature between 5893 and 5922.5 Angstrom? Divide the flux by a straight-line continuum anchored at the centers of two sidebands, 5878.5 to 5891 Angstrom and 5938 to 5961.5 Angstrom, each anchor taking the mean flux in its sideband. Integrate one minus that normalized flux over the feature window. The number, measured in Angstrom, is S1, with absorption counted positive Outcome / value 0.9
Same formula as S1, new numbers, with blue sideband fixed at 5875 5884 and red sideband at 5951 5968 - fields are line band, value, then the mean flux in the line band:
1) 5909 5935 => 0.7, 1.11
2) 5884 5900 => 2.7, 0.971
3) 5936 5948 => -0.5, 1.18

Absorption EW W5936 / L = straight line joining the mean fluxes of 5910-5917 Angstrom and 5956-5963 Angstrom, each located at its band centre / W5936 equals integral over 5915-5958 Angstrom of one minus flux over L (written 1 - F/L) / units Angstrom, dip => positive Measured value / -1.5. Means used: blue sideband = 1.09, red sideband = 1.11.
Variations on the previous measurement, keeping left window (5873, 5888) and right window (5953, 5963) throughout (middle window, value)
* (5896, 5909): 1.0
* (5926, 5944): -0.8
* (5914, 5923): 0.2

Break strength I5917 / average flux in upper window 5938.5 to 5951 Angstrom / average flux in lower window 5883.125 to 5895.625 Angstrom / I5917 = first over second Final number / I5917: 1.19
